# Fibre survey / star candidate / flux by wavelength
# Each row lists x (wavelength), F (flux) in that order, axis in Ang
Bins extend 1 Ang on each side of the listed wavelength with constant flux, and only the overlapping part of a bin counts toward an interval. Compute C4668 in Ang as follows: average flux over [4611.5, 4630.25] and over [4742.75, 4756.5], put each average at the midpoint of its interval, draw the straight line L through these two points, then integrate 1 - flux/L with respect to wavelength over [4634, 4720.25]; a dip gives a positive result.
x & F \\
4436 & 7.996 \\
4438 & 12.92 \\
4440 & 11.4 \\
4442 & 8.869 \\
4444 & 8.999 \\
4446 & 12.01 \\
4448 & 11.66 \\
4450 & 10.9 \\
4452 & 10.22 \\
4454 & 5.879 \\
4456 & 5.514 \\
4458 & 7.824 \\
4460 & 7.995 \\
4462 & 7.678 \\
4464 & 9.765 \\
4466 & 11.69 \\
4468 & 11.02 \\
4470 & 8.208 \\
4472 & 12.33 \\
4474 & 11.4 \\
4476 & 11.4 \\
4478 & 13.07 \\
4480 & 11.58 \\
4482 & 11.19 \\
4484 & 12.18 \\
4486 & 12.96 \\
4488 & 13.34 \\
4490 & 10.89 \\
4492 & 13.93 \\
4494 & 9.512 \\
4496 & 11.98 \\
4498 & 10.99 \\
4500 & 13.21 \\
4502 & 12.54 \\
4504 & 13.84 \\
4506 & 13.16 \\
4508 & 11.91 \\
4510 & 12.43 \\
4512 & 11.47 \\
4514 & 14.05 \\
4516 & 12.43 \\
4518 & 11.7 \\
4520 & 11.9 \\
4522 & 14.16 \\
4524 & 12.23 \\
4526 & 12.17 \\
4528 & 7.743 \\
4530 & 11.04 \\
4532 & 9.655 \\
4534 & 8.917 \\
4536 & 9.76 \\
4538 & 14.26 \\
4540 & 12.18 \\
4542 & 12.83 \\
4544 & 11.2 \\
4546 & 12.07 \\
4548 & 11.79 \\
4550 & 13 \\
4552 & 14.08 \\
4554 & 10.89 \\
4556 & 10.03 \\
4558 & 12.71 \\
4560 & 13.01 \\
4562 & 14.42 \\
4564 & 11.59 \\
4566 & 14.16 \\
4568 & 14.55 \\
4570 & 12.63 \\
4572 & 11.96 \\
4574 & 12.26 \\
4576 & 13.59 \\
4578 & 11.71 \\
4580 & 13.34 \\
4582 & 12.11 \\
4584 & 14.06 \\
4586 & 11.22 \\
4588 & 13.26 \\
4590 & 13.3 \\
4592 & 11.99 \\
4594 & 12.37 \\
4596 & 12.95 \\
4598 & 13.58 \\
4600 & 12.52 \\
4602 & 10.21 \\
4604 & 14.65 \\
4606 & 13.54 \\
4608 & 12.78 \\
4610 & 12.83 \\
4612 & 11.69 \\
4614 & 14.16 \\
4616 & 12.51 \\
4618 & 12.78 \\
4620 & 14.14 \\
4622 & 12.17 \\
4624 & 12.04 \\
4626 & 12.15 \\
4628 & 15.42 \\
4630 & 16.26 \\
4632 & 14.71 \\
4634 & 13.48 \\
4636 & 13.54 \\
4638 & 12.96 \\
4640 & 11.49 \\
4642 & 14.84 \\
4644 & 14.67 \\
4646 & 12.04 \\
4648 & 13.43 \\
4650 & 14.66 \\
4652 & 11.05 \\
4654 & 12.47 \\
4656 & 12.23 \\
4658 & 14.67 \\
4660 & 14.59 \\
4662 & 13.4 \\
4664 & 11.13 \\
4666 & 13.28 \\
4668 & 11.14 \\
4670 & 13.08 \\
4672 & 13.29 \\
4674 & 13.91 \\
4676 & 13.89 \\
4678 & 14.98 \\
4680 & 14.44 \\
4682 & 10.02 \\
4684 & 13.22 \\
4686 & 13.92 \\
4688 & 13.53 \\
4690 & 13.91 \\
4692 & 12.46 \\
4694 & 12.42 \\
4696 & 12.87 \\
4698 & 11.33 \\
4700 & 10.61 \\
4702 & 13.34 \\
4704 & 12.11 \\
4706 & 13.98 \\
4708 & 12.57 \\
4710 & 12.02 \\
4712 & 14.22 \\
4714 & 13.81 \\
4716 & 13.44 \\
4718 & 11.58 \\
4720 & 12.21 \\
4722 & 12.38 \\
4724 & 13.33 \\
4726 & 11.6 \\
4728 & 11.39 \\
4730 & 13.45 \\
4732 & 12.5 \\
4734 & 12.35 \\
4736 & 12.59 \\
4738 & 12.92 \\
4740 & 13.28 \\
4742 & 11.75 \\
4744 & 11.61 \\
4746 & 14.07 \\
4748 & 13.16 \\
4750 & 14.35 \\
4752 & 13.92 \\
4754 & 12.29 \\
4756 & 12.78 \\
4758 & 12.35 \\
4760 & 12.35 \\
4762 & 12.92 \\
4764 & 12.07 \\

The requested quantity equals 1.4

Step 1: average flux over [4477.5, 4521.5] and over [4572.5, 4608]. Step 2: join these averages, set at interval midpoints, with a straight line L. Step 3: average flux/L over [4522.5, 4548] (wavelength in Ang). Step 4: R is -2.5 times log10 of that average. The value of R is 0.11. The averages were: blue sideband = 12.3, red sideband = 12.7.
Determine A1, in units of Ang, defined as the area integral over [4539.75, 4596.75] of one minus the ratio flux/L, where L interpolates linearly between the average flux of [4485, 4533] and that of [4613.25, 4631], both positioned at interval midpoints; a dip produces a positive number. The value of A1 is 0.9 Ang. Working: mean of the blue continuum 12.1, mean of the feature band 12.6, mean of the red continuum 13.5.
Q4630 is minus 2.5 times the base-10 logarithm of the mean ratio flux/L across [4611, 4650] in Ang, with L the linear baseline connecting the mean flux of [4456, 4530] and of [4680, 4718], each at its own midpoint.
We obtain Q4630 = -0.091 mag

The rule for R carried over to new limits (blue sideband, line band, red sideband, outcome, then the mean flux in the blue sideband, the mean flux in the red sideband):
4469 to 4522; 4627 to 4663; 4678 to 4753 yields -0.09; 12.1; 12.8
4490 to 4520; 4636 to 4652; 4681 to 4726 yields -0.06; 12.3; 12.7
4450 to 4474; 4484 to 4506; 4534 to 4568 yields -0.20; 9.11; 12.3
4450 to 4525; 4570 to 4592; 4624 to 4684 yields -0.02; 11.3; 13.3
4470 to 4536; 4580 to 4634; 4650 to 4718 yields -0.05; 11.8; 13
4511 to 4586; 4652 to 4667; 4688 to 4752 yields -0.04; 12.2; 12.7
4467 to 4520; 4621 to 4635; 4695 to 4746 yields -0.12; 12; 12.6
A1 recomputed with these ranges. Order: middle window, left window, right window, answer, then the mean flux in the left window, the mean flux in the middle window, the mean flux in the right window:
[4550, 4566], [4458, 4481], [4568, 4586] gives -0.3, 10.4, 12.5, 12.7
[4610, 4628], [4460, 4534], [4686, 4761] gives -1.0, 11.6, 12.9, 12.7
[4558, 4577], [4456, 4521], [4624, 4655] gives -0.9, 11.5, 13.1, 13.5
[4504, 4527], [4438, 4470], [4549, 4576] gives -2.5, 9.5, 12.6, 12.7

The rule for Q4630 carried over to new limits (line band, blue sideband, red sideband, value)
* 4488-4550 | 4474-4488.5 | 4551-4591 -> 0.04 mag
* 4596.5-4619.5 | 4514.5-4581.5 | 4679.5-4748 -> -0.05 mag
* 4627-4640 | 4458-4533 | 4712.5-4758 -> -0.16 mag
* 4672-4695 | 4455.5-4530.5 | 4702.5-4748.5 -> -0.07 mag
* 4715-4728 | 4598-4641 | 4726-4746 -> 0.02 mag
